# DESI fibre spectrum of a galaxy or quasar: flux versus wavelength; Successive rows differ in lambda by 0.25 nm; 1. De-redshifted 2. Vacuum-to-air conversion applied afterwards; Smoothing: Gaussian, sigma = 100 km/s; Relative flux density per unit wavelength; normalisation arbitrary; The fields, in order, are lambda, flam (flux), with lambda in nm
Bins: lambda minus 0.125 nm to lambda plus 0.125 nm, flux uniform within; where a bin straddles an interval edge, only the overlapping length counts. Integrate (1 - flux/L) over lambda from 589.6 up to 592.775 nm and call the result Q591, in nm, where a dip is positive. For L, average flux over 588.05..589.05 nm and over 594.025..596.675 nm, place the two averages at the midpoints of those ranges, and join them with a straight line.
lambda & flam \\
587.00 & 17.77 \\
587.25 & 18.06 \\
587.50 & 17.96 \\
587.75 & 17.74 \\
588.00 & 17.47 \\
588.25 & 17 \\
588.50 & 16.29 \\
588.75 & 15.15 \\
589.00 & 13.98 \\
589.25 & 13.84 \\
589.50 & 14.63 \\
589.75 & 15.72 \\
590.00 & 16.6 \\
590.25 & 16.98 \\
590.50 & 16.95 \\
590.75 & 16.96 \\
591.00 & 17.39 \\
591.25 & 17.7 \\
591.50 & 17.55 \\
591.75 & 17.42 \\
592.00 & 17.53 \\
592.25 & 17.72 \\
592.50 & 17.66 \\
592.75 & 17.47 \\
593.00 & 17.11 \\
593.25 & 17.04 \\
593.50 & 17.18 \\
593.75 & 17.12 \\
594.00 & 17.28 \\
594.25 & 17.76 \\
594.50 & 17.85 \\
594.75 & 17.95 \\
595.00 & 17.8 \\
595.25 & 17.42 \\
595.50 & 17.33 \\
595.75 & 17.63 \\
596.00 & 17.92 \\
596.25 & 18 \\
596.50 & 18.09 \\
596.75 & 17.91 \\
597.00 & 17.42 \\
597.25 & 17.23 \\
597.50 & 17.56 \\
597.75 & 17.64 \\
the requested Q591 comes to -0.109 nm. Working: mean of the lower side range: 15.9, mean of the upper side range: 17.8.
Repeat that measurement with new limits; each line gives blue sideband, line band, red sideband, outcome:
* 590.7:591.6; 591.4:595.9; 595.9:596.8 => 0.05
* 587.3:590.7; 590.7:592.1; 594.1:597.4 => -0.06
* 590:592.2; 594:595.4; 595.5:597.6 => -0.01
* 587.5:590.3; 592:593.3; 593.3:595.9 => -0.03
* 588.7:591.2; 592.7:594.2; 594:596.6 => -0.01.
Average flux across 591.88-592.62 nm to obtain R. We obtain 17.6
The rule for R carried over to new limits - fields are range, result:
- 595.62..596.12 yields 17.8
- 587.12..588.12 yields 17.8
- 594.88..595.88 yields 17.5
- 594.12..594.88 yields 17.8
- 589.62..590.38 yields 16.4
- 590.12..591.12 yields 17.1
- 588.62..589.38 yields 14.3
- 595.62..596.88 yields 17.9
